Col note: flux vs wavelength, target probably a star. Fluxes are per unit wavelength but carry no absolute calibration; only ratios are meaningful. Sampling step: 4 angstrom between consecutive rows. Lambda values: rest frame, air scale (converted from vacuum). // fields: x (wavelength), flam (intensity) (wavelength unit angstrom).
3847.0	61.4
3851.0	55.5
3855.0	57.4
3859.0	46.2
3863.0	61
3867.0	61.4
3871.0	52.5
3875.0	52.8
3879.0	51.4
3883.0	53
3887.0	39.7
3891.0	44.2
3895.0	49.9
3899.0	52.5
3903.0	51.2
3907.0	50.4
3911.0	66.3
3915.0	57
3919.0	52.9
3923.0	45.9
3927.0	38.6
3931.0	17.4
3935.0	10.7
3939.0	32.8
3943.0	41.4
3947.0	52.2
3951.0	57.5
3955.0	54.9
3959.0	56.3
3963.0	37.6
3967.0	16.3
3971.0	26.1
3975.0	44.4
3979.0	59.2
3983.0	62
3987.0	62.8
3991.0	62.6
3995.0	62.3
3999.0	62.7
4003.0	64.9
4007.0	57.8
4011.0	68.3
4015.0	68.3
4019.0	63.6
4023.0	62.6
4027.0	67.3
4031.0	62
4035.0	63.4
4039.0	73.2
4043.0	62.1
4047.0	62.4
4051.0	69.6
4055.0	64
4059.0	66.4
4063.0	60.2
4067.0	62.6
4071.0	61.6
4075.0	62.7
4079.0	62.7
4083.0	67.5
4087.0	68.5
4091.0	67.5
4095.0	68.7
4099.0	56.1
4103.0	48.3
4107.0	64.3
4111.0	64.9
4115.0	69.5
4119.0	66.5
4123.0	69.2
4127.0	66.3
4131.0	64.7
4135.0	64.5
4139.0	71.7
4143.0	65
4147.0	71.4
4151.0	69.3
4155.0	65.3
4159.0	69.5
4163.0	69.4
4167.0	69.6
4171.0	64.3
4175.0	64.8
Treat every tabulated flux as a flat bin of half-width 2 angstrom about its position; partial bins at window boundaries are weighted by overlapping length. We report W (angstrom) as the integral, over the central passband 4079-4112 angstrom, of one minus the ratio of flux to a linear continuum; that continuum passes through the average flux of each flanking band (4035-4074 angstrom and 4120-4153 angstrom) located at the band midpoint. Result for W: 1.5 angstrom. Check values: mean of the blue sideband 64.6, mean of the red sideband 67.7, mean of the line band 63.1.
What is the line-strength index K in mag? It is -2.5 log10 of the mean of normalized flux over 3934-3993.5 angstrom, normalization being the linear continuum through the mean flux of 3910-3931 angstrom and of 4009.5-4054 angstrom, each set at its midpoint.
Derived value 0.20 mag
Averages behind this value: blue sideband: 48.2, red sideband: 65.6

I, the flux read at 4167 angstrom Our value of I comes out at 69.6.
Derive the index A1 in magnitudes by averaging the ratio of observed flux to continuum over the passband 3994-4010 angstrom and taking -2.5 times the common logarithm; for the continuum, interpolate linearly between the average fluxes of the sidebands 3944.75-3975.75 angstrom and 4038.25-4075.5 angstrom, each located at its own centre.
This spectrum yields -0.192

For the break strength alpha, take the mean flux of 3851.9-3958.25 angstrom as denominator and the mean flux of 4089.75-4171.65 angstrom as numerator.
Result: 1.4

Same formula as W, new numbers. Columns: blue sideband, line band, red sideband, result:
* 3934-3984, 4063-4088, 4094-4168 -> -2.3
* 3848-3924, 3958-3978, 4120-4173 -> 7.4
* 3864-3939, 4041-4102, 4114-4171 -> -2.3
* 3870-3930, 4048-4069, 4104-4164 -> -1.0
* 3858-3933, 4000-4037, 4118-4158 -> -3.5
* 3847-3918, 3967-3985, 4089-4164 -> 4.3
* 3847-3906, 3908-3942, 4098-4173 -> 8.8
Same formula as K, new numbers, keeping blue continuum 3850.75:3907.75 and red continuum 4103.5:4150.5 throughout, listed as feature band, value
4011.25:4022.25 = -0.10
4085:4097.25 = -0.06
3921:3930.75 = 0.40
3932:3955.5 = 0.37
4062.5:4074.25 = 0.02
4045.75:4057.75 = -0.06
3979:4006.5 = -0.07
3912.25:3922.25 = -0.01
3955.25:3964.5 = 0.16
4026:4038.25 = -0.07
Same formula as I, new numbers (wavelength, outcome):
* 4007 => 57.8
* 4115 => 69.5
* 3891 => 44.2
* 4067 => 62.6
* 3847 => 61.4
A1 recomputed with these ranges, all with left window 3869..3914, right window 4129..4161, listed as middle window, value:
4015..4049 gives -0.076 mag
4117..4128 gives -0.019 mag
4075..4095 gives -0.043 mag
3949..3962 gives 0.014 mag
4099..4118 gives 0.068 mag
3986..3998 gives -0.085 mag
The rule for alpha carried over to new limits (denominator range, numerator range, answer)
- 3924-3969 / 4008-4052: 1.72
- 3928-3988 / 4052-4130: 1.54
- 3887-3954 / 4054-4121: 1.41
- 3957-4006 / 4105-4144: 1.29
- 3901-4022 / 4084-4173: 1.32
